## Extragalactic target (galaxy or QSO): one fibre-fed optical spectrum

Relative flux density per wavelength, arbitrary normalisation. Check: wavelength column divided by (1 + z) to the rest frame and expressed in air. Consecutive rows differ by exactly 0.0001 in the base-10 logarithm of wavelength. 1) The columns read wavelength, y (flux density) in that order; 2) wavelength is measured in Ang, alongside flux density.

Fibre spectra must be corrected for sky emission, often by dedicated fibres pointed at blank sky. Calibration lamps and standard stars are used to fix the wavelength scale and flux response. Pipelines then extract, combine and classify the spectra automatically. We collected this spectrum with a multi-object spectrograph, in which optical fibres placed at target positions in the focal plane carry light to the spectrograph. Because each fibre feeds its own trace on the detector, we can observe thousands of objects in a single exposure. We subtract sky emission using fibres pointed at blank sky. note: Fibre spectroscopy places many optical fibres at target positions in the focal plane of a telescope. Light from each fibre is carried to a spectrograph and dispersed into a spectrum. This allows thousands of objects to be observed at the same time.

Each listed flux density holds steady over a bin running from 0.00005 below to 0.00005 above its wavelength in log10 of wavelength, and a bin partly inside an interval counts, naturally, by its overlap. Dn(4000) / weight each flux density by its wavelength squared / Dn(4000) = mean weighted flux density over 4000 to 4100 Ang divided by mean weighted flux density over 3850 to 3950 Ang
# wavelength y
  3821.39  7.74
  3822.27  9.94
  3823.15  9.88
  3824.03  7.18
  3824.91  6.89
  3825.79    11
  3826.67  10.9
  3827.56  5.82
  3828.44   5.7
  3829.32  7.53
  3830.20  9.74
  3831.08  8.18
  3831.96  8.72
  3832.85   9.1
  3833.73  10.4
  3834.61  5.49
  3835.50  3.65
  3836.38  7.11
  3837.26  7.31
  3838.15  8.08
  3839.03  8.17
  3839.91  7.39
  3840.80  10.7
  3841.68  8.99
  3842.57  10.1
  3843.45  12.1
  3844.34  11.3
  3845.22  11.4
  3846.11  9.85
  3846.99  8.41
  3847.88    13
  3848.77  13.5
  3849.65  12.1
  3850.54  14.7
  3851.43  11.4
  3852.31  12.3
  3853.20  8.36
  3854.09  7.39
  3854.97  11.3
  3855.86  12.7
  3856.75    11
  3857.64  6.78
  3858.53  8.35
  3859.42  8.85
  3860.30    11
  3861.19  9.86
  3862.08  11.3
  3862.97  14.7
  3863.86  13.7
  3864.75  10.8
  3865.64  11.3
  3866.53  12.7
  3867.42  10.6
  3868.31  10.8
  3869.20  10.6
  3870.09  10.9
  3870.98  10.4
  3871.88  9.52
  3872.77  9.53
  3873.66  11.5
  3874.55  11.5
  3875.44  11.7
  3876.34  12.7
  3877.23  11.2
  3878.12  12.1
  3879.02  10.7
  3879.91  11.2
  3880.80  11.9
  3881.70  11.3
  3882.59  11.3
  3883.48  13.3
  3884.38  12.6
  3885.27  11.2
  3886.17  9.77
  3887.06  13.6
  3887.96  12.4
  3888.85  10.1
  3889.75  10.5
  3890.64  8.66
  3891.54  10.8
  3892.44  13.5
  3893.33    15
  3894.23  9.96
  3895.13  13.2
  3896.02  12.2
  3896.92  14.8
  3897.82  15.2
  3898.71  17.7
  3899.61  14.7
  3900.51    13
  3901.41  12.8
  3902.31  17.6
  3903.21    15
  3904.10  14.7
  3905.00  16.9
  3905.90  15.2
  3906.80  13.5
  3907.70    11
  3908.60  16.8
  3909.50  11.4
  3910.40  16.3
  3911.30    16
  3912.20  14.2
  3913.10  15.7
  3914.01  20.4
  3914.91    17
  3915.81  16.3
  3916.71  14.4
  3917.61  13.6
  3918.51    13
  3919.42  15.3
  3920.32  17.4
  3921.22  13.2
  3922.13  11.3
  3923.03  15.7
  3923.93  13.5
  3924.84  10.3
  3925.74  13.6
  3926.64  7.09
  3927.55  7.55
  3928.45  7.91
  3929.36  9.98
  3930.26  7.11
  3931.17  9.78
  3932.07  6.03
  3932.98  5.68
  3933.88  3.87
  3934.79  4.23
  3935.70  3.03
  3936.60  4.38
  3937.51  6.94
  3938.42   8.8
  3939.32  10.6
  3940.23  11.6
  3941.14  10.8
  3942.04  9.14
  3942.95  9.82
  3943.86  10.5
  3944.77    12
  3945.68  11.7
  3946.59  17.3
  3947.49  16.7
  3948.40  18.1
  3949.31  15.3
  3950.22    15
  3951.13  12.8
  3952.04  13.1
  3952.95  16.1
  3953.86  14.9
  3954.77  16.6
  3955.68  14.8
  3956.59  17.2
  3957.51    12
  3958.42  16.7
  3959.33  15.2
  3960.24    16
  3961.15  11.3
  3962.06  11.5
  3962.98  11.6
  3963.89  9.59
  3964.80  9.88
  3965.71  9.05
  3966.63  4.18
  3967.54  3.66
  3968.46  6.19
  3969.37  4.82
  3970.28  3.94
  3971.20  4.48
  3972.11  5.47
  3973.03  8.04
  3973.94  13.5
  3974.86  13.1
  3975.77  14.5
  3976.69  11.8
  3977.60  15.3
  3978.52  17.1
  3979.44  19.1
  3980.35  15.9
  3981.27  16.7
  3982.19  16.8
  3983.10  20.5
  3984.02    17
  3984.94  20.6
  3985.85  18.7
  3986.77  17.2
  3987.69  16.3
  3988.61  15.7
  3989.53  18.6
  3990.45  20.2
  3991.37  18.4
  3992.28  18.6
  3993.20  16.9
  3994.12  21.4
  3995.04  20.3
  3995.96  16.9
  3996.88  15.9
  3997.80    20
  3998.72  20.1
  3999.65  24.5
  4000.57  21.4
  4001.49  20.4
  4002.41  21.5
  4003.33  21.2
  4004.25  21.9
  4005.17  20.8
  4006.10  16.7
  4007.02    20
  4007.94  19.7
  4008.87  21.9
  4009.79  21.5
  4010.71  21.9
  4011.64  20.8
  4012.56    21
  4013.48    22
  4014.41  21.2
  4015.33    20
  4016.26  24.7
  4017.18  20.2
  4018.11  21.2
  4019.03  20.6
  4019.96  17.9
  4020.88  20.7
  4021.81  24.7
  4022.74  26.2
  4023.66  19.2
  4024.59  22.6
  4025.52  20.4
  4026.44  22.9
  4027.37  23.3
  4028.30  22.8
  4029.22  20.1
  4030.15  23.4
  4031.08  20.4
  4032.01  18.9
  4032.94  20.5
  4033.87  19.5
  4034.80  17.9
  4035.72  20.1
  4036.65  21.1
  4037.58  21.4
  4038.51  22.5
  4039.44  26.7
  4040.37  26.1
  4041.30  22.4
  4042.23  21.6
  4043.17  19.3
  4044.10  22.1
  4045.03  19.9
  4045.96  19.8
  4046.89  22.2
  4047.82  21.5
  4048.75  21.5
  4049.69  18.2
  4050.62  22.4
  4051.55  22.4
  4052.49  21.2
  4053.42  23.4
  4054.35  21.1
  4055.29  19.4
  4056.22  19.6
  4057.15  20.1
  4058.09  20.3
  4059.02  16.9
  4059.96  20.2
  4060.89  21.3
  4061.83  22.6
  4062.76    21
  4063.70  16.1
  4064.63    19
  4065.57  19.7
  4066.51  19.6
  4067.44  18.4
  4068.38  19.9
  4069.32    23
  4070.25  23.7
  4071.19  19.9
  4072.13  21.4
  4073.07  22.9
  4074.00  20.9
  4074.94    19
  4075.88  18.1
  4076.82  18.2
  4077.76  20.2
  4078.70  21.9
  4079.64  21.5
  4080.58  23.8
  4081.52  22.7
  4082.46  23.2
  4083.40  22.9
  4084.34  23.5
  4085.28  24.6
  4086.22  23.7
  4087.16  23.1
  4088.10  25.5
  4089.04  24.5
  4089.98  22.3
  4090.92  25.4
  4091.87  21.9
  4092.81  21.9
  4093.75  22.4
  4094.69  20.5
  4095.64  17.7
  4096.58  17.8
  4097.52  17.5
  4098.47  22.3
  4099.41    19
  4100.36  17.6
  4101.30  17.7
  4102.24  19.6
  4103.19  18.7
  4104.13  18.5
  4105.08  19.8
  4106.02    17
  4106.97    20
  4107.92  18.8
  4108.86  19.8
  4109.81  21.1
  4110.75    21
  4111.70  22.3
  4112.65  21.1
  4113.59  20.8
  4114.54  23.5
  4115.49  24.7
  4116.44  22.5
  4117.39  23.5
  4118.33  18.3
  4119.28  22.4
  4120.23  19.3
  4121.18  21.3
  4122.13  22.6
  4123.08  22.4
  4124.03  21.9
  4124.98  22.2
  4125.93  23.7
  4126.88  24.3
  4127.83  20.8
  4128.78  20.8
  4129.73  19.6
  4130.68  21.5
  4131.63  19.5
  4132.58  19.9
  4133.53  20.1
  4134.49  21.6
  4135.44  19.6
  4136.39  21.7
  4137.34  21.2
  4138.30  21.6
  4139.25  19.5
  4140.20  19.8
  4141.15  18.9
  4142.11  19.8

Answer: 1.9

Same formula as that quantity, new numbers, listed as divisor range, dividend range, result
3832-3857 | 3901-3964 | 1.34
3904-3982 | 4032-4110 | 1.85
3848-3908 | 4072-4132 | 1.98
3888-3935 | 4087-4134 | 1.82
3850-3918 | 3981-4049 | 1.76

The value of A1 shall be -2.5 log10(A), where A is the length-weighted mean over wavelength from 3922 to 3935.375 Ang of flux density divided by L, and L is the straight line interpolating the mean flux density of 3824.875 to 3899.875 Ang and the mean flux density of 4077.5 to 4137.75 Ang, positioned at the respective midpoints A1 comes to 0.467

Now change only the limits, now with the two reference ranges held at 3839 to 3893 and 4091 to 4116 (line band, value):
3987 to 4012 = -0.214 mag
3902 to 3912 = -0.181 mag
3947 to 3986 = 0.140 mag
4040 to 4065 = -0.143 mag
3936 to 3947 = 0.345 mag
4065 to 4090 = -0.136 mag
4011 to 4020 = -0.248 mag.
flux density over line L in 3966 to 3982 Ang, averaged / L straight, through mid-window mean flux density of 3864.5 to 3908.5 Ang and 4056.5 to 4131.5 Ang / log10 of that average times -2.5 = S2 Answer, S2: 0.46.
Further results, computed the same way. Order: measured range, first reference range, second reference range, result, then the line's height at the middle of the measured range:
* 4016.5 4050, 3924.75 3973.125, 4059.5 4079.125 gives -0.233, 17.3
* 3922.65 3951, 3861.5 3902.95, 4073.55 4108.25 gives 0.384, 14.4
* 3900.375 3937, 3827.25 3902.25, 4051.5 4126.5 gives 0.078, 13.3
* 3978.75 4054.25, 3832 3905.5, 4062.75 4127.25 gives -0.161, 17.7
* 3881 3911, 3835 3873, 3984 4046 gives -0.014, 13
